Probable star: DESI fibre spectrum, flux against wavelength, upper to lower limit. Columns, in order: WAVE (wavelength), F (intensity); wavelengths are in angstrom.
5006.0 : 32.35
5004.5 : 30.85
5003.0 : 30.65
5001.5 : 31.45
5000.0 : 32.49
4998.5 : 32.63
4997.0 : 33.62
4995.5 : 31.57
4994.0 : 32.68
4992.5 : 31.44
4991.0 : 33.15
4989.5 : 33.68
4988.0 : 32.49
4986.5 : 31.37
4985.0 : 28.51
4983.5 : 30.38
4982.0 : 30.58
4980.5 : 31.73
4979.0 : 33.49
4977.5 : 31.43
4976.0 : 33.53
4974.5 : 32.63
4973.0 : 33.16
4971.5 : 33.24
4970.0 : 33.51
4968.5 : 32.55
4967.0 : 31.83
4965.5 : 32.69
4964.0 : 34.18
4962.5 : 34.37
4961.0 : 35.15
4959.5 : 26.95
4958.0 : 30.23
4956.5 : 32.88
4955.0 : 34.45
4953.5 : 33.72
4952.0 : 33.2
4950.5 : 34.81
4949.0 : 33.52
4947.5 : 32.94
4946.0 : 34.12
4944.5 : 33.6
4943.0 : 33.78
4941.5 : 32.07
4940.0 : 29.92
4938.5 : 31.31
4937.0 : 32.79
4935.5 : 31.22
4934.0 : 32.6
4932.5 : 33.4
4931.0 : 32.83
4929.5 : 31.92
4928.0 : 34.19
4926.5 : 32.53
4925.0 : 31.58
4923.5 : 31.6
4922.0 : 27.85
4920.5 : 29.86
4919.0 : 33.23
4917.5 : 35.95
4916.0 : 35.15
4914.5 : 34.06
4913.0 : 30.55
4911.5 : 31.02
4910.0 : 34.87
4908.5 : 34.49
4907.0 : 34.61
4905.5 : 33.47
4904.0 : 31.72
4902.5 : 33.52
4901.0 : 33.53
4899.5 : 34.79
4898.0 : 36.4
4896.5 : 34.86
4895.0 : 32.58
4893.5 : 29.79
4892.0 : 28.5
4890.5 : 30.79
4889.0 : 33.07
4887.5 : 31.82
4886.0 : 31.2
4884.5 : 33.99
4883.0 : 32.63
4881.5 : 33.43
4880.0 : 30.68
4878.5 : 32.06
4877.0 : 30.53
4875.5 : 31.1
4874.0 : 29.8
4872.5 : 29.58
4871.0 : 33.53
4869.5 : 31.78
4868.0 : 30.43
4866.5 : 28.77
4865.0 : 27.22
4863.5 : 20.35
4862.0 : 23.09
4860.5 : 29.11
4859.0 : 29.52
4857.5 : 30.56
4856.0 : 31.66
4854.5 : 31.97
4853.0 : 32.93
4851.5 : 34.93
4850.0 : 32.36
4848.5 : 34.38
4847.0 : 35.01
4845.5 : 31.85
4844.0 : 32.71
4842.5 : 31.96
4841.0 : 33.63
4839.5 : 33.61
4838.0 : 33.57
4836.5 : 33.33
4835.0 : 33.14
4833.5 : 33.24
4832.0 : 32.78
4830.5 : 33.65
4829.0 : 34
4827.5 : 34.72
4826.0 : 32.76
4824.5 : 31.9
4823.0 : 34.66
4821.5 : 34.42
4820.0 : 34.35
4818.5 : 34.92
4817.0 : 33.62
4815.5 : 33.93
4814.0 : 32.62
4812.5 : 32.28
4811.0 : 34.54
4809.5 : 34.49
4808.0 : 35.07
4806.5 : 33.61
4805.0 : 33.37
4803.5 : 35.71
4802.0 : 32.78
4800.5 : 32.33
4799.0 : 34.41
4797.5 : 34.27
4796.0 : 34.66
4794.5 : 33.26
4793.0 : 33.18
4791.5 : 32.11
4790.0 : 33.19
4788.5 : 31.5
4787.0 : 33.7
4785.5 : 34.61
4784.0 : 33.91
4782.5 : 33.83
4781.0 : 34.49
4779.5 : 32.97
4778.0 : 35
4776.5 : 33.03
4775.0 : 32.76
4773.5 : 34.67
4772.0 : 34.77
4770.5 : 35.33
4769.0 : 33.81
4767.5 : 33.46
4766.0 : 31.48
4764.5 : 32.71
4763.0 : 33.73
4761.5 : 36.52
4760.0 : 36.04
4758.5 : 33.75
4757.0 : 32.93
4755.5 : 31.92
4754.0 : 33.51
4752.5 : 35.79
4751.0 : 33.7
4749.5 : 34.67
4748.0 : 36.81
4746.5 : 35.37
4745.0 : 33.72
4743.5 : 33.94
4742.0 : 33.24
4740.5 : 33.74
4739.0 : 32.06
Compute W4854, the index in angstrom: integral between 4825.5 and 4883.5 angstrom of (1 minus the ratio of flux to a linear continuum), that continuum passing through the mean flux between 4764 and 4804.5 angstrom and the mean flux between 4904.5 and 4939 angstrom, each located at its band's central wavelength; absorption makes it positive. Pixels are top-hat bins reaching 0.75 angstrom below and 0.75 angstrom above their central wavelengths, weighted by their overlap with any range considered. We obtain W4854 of 2.7 angstrom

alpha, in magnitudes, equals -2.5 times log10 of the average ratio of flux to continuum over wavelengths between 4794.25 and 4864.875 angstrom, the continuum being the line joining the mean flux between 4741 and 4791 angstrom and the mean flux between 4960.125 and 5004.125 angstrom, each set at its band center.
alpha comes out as 0.02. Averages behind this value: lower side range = 34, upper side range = 32.4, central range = 32.8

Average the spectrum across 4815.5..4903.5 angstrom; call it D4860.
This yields 32.1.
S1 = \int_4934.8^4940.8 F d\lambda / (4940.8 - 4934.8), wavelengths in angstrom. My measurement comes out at 31.3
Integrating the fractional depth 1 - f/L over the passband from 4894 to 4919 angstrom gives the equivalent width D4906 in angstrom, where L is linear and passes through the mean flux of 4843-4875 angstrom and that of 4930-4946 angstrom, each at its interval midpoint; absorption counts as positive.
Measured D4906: -1.7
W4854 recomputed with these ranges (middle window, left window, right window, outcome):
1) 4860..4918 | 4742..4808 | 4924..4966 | 2.6 angstrom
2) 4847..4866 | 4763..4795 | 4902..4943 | 1.7 angstrom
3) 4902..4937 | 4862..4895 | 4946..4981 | -1.2 angstrom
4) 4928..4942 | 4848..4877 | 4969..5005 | -0.4 angstrom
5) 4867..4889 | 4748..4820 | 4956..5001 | 1.0 angstrom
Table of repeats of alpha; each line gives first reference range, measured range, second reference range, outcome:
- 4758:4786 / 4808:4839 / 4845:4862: -0.03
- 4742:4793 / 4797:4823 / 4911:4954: -0.01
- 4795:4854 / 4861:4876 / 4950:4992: 0.17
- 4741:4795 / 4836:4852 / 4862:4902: -0.04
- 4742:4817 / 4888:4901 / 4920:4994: 0.01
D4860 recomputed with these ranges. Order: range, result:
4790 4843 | 33.6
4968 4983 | 32.5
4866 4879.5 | 30.9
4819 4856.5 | 33.4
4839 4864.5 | 31.1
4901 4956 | 32.9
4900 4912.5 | 33.4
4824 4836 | 33.3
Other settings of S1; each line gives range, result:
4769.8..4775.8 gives 34.4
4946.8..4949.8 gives 33.3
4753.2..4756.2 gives 32.8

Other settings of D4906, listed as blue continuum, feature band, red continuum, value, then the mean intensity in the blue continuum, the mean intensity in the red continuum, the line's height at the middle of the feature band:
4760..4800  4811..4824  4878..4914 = -0.2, 33.8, 32.7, 33.4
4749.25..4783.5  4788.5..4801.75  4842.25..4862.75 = -0.1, 33.9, 31.6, 33.1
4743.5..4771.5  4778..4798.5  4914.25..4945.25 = 0.2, 34.2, 32.4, 33.9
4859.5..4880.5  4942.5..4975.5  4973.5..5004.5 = -1.9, 29.1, 32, 31.2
